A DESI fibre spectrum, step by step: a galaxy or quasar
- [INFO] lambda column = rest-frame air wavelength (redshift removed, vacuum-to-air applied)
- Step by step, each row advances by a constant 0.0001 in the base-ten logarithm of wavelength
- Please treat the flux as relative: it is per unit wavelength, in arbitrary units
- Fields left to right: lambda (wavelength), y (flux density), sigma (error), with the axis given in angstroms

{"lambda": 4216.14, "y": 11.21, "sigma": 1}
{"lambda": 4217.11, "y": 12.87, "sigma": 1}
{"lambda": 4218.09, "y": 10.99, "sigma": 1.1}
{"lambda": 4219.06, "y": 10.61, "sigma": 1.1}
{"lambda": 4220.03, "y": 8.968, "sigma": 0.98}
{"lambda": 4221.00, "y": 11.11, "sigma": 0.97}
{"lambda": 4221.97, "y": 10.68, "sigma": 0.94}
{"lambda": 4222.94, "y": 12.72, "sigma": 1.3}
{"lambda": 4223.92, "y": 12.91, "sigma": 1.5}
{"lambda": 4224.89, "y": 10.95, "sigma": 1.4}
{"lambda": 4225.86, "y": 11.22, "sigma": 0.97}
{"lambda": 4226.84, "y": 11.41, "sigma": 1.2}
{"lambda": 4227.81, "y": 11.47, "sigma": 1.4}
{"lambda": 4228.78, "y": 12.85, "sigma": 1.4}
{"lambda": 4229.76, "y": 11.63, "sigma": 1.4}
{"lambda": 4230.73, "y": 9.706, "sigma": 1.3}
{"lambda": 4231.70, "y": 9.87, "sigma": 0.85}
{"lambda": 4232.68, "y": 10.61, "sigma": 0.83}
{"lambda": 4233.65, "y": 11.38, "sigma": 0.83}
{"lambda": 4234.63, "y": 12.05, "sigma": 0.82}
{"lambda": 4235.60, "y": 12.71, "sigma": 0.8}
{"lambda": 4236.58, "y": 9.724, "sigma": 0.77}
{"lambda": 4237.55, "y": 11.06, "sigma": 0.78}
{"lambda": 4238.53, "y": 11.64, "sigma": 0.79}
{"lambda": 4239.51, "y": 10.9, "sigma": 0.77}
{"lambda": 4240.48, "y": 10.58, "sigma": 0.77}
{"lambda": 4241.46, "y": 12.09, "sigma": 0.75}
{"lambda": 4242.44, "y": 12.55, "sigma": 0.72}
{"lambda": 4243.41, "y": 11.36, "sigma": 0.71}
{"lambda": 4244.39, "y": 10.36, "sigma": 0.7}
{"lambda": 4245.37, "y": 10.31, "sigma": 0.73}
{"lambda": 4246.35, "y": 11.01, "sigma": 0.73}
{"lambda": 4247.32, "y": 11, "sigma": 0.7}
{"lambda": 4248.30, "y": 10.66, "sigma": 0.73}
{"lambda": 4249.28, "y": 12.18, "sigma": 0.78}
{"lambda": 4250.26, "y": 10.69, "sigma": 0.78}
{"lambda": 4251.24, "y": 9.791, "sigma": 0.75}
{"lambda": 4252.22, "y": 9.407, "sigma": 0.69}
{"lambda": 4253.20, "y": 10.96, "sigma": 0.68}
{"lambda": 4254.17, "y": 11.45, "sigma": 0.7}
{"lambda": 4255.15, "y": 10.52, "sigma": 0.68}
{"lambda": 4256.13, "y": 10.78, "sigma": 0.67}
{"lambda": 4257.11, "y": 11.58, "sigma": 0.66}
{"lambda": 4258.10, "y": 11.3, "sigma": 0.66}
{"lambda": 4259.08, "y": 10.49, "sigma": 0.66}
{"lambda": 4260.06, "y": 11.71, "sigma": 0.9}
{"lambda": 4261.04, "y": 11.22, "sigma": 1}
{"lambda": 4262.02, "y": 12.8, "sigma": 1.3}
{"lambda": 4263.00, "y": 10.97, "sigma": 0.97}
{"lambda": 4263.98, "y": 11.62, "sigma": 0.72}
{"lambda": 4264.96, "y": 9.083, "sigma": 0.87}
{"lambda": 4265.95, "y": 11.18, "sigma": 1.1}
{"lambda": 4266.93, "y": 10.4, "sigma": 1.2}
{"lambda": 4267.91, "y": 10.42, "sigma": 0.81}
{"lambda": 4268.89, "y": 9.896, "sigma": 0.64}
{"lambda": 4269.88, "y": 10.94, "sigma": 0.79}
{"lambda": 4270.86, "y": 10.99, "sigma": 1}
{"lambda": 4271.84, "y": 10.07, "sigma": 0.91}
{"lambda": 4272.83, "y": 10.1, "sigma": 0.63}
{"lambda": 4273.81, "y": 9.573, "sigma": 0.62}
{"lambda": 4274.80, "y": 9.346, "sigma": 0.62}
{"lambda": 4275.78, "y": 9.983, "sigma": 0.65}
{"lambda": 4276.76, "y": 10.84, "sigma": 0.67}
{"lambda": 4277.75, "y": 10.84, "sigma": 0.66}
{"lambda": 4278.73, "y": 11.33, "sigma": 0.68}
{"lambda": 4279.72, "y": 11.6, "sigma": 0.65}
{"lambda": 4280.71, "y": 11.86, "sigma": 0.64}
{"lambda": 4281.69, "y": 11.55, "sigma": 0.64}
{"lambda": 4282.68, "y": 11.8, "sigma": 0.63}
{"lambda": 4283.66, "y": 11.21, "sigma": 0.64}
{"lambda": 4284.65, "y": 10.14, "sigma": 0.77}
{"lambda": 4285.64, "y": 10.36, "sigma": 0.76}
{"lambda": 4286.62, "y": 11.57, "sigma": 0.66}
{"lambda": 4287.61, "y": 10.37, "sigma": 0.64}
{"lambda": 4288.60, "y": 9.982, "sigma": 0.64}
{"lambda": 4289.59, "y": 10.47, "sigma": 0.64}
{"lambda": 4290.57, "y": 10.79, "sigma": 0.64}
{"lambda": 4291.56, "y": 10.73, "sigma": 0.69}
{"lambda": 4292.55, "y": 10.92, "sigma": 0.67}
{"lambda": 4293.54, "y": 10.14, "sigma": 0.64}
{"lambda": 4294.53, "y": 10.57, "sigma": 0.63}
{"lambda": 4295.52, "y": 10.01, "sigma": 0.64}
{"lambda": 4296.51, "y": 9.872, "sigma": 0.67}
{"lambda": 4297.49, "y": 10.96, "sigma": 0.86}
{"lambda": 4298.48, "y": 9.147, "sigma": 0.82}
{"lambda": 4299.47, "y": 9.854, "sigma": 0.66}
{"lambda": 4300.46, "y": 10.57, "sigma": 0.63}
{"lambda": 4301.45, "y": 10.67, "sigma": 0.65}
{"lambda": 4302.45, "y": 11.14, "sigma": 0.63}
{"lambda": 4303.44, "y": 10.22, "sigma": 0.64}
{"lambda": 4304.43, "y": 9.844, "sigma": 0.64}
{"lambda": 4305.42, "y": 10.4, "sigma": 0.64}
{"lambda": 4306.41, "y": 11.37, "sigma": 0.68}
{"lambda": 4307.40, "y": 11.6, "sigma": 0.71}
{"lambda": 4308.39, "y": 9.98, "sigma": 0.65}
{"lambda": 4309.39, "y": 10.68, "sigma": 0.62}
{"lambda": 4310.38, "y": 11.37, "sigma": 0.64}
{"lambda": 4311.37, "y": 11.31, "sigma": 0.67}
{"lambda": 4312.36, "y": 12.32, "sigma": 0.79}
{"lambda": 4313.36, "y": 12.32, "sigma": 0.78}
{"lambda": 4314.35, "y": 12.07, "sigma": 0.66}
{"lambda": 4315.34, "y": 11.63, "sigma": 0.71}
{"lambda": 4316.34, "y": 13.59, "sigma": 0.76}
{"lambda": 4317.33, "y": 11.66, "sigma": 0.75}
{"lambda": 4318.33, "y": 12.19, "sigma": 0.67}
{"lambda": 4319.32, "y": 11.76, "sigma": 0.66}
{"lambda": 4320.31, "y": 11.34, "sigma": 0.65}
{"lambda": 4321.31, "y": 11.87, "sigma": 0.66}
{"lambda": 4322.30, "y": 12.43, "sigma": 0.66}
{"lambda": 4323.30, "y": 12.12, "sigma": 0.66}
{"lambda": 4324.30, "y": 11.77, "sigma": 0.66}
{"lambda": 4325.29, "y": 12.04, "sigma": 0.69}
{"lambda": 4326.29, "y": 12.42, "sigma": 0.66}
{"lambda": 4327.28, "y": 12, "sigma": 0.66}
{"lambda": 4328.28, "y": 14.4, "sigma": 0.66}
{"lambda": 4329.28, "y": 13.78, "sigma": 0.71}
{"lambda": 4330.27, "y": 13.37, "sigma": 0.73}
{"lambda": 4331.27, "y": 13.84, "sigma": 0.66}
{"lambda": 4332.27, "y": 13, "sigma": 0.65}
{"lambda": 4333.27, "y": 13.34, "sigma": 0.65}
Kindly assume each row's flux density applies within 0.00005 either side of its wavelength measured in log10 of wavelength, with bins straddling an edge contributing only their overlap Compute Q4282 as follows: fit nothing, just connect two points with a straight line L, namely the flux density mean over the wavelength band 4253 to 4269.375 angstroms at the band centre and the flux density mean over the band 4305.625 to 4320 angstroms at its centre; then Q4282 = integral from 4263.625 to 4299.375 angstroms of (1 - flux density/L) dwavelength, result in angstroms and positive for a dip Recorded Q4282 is 2.2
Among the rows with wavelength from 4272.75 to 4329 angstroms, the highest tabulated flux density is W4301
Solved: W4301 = 14.4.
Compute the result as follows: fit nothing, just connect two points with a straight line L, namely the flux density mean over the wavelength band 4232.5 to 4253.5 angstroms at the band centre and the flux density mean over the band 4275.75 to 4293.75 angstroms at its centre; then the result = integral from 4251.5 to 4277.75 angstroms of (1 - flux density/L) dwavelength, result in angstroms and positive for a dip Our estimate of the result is 0.7 angstroms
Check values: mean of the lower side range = 11.1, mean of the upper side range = 10.9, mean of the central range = 10.7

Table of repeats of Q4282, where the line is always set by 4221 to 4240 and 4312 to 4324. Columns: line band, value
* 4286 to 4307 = 2.5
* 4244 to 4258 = 0.9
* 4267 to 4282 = 1.4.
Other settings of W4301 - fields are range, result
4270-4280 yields 11.6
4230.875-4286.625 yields 12.8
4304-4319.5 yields 13.59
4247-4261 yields 12.18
